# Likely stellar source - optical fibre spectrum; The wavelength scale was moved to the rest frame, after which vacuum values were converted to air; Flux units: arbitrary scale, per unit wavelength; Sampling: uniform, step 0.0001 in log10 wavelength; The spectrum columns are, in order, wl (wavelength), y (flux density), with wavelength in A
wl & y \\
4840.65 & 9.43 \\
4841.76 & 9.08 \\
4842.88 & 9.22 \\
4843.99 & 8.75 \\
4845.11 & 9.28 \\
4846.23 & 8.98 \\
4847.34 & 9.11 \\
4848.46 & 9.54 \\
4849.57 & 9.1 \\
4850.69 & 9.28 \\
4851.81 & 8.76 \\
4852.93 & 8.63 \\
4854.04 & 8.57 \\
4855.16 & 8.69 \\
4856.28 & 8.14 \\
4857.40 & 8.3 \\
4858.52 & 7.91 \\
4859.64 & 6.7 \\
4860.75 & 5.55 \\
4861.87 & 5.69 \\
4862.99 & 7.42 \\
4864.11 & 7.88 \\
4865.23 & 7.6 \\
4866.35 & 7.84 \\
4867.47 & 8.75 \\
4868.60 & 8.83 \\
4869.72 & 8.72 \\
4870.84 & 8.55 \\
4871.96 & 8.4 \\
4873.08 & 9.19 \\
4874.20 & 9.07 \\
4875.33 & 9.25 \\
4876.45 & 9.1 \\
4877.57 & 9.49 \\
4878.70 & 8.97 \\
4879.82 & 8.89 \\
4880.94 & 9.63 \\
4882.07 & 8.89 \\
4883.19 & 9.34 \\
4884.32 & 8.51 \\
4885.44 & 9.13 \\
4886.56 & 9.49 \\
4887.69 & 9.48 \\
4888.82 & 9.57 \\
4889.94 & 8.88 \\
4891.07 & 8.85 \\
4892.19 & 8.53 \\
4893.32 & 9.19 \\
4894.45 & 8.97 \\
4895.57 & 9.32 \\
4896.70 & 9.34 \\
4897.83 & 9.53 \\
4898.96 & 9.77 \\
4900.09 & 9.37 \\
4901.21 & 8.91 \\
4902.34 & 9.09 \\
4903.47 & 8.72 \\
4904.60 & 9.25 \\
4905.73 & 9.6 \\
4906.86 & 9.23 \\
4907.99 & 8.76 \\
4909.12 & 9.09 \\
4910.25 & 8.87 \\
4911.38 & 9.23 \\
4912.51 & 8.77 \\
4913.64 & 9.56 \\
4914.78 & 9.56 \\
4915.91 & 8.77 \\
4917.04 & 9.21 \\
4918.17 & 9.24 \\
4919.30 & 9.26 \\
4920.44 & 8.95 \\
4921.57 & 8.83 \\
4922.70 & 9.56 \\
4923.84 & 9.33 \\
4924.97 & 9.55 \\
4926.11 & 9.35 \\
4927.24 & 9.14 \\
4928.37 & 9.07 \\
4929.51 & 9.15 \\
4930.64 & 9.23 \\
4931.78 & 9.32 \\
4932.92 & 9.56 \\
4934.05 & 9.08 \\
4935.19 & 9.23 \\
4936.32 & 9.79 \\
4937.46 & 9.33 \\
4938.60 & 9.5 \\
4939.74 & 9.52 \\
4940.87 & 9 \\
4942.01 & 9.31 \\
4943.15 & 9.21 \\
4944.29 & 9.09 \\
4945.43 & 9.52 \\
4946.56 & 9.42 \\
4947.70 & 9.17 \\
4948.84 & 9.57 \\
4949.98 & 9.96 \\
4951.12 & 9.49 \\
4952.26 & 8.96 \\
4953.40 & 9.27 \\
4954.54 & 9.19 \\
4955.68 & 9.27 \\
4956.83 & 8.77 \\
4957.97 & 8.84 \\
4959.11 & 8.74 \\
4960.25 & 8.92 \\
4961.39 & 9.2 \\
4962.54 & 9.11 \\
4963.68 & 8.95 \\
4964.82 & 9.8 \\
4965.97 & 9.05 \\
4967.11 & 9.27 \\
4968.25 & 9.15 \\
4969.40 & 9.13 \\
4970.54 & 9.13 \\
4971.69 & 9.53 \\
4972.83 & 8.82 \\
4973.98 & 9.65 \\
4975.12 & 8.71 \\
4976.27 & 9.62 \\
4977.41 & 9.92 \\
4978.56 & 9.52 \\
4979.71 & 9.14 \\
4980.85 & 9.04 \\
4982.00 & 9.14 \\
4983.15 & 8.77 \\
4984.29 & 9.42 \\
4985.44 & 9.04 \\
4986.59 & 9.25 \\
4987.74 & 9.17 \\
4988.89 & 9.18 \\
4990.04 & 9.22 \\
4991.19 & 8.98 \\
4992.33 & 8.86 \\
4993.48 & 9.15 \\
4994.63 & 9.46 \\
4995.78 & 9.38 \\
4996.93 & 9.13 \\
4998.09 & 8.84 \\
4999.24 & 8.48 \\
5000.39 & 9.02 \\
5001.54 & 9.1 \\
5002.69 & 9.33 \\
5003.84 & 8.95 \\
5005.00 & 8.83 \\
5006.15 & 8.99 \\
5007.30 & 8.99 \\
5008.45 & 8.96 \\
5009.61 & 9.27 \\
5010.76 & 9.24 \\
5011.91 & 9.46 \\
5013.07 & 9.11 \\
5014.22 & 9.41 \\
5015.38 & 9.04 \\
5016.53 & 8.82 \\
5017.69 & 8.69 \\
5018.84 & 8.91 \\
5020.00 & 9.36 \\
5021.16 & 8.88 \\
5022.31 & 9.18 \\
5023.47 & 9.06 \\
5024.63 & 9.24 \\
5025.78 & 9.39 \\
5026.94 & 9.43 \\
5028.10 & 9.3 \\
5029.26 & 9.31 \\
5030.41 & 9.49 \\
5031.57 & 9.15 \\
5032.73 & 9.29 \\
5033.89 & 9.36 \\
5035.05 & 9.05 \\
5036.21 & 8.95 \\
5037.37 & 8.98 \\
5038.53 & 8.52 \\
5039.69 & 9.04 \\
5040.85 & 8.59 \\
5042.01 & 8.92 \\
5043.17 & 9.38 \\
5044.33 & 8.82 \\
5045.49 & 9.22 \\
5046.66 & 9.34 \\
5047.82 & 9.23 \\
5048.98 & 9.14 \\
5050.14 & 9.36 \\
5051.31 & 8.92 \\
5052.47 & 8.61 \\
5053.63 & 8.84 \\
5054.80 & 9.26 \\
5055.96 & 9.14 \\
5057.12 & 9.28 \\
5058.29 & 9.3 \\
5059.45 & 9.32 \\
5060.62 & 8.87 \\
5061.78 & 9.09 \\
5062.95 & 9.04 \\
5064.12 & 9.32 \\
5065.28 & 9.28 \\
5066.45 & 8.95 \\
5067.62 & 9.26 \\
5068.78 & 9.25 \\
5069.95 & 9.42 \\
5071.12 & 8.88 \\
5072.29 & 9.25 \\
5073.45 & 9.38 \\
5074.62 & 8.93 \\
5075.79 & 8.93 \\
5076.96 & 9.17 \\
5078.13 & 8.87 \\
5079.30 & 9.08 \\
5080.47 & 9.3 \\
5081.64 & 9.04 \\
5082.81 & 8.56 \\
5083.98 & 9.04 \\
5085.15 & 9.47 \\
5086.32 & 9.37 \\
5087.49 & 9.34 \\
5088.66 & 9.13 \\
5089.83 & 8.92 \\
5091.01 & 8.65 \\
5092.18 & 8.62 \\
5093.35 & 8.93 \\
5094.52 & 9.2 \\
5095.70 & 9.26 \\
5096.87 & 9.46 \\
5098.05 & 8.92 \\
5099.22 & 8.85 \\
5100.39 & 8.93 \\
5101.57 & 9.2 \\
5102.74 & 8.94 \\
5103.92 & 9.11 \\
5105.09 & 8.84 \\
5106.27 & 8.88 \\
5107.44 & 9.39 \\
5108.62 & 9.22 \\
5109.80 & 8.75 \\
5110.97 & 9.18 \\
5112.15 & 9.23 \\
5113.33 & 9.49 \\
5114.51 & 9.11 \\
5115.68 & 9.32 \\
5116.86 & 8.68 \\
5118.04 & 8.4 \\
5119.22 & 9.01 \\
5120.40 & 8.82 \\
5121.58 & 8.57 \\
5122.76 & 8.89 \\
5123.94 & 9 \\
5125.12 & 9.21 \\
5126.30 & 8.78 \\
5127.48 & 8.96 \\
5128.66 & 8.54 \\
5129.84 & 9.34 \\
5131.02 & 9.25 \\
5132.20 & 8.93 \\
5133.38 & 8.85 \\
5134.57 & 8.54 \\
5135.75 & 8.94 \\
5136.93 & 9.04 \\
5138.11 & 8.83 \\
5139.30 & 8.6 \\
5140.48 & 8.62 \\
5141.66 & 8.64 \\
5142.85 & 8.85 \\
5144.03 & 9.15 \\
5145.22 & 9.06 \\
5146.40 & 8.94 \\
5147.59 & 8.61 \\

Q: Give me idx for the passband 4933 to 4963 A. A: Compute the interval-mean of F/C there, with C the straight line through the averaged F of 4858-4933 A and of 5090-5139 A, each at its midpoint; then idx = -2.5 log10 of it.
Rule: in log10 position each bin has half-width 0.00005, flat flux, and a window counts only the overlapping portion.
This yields -0.041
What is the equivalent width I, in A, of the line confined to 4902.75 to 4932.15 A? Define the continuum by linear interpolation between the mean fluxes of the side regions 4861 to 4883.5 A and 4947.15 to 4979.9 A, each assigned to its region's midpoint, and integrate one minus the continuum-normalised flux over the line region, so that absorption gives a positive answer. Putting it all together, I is -1.0 A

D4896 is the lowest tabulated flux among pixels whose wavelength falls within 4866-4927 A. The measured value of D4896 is 7.84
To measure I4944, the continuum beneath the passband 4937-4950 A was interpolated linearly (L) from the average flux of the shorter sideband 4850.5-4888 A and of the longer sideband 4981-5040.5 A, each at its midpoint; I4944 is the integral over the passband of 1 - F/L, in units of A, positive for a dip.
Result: -0.82 A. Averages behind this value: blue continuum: 8.48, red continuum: 9.11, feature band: 9.36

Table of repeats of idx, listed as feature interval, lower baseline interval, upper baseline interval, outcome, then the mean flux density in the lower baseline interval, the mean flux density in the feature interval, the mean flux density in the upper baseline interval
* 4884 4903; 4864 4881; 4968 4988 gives -0.04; 8.76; 9.18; 9.23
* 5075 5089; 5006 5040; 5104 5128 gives -0.01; 9.13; 9.11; 8.99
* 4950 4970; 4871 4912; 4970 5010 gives 0.00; 9.13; 9.15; 9.14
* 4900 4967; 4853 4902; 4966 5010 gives -0.04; 8.66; 9.22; 9.14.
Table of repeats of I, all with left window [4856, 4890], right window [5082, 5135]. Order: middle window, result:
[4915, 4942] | -2.1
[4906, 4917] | -0.7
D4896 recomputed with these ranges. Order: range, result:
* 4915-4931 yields 8.77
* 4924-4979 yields 8.71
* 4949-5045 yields 8.48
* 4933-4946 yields 9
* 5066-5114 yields 8.56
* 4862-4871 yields 7.42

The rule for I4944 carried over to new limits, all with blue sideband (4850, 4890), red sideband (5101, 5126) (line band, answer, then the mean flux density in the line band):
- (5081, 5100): -0.18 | 9.05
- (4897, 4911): -0.96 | 9.19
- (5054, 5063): -0.27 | 9.16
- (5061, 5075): -0.40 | 9.17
